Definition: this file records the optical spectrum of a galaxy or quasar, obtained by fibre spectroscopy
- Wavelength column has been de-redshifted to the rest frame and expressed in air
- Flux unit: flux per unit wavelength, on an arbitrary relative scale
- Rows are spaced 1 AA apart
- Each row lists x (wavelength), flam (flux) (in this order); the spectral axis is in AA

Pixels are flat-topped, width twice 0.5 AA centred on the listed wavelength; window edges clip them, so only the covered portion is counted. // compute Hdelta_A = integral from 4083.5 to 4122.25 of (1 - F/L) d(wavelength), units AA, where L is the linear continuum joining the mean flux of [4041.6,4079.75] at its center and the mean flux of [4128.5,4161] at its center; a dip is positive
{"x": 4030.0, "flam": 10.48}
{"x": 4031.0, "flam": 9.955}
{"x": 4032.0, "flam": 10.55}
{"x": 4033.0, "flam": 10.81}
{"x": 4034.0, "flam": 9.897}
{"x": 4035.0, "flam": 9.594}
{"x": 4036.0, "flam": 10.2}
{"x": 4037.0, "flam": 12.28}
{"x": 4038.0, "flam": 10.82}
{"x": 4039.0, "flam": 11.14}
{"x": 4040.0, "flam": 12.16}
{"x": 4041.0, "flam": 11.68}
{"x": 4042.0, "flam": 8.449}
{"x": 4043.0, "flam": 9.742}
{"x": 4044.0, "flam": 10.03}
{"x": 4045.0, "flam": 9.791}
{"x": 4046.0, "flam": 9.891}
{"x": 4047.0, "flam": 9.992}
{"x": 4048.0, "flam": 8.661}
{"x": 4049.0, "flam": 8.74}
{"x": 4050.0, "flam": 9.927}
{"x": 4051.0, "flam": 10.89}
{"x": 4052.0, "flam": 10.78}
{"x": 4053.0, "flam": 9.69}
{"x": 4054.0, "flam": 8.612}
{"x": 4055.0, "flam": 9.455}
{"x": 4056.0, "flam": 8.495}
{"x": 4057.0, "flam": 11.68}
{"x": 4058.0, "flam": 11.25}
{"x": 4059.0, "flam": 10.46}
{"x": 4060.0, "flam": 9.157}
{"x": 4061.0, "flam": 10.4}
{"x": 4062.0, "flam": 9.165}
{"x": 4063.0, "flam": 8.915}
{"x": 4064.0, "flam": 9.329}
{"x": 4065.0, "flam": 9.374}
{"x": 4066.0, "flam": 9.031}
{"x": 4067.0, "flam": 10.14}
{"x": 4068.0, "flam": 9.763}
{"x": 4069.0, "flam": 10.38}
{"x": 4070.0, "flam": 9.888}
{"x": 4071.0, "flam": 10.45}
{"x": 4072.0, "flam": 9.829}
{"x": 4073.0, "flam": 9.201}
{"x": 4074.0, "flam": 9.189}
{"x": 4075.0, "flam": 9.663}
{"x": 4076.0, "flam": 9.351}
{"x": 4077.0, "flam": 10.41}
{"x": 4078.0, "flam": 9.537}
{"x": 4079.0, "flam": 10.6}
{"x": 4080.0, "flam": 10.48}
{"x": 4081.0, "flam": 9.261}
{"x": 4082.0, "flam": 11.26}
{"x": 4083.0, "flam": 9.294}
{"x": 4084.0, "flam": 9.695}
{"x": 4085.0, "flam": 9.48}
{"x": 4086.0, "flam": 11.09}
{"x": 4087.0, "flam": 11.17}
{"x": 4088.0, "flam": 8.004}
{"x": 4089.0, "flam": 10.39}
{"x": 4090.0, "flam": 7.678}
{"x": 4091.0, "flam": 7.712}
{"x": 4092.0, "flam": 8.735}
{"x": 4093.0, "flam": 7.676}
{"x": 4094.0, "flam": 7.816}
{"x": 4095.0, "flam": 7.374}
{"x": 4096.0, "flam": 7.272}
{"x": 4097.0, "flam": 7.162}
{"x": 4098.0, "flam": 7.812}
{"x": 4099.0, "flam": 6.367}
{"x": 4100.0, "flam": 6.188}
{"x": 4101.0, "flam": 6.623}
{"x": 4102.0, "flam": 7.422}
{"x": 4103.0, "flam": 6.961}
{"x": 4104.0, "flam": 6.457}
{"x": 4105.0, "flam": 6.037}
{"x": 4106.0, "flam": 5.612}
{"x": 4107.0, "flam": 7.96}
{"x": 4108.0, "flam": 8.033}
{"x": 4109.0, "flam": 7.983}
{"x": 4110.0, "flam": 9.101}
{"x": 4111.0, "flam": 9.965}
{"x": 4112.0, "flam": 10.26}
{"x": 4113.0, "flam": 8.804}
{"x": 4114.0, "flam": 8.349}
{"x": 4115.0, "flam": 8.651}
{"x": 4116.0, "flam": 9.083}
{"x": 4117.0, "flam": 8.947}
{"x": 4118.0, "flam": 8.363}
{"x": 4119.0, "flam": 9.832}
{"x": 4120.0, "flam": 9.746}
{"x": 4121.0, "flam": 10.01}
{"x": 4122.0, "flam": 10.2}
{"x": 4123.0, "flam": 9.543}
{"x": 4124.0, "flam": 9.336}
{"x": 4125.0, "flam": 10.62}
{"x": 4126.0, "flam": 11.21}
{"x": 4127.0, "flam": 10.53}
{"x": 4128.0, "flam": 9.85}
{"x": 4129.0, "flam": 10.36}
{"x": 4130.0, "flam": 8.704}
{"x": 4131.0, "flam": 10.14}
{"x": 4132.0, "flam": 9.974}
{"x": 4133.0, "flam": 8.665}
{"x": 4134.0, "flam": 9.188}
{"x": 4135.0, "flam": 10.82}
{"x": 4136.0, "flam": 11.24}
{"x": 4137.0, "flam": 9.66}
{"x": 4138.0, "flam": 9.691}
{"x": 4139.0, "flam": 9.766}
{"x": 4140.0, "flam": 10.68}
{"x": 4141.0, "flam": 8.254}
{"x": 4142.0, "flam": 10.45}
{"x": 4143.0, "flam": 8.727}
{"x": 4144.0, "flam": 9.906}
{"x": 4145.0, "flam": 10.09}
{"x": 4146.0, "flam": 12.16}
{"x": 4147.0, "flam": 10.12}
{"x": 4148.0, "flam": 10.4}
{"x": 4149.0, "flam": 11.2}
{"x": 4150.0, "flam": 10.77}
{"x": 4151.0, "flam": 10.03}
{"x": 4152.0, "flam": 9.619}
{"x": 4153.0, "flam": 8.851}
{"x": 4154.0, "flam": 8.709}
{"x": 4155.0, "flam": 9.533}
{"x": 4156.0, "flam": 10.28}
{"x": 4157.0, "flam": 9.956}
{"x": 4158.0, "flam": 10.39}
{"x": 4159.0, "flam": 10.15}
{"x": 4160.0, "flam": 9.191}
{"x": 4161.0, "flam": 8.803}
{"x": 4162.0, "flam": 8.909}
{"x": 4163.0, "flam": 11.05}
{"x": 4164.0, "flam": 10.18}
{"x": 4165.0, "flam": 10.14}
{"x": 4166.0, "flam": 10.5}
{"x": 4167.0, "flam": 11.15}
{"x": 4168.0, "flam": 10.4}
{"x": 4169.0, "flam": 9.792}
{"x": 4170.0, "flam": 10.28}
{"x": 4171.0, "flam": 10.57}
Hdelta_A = 5.9 AA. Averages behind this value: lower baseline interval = 9.75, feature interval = 8.35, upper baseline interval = 9.91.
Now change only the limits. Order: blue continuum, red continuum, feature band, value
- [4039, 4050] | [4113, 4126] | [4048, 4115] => 4.9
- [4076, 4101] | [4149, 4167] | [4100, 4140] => 1.2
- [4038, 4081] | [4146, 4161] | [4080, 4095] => 1.1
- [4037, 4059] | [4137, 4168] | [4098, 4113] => 3.7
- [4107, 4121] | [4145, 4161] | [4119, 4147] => -1.4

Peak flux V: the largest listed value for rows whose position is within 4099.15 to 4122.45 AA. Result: 10.26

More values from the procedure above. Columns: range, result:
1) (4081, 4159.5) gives 12.16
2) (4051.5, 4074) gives 11.68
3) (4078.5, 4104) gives 11.26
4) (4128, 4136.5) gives 11.24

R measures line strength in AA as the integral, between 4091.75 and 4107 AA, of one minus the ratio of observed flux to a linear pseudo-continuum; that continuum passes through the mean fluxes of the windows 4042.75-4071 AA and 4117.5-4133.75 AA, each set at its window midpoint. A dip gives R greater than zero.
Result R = 4.3 AA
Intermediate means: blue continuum 9.78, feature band 7.04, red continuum 9.81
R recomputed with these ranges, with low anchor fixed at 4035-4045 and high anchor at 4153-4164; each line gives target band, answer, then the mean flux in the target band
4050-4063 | 0.7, 9.96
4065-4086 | 1.0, 9.86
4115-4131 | 0.4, 9.73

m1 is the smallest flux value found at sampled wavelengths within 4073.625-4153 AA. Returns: 5.612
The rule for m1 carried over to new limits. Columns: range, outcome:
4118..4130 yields 8.363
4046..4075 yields 8.495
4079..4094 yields 7.676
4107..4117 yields 7.96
